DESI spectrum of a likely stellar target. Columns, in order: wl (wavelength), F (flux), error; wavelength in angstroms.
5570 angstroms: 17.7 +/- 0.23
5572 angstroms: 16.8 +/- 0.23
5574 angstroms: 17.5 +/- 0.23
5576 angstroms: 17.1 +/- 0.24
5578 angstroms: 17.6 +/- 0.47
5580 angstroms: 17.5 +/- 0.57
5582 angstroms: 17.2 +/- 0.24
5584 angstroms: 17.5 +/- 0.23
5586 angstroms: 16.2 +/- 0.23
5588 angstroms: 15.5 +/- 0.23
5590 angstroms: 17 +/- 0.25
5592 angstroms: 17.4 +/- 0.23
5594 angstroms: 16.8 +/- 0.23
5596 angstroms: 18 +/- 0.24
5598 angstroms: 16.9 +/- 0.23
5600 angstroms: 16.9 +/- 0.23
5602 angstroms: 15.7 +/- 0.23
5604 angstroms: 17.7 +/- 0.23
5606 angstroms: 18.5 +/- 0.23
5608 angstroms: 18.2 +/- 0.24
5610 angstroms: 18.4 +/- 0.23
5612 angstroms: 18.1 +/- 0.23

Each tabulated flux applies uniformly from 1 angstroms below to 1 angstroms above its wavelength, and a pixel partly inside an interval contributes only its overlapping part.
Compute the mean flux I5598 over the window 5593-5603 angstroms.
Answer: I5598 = 16.9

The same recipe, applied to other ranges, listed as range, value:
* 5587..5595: 16.7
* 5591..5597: 17.4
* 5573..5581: 17.4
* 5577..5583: 17.4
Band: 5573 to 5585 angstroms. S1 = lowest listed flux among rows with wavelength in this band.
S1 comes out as 17.1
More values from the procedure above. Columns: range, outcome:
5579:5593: 15.5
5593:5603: 15.7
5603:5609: 17.7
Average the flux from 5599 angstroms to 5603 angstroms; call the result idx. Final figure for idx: 16.3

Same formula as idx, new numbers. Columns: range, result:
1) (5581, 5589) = 16.6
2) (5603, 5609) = 18.1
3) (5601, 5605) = 16.7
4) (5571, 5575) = 17.1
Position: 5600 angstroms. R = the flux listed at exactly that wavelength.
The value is 16.9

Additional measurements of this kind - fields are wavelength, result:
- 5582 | 17.2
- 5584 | 17.5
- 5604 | 17.7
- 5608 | 18.2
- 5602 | 15.7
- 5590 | 17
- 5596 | 18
